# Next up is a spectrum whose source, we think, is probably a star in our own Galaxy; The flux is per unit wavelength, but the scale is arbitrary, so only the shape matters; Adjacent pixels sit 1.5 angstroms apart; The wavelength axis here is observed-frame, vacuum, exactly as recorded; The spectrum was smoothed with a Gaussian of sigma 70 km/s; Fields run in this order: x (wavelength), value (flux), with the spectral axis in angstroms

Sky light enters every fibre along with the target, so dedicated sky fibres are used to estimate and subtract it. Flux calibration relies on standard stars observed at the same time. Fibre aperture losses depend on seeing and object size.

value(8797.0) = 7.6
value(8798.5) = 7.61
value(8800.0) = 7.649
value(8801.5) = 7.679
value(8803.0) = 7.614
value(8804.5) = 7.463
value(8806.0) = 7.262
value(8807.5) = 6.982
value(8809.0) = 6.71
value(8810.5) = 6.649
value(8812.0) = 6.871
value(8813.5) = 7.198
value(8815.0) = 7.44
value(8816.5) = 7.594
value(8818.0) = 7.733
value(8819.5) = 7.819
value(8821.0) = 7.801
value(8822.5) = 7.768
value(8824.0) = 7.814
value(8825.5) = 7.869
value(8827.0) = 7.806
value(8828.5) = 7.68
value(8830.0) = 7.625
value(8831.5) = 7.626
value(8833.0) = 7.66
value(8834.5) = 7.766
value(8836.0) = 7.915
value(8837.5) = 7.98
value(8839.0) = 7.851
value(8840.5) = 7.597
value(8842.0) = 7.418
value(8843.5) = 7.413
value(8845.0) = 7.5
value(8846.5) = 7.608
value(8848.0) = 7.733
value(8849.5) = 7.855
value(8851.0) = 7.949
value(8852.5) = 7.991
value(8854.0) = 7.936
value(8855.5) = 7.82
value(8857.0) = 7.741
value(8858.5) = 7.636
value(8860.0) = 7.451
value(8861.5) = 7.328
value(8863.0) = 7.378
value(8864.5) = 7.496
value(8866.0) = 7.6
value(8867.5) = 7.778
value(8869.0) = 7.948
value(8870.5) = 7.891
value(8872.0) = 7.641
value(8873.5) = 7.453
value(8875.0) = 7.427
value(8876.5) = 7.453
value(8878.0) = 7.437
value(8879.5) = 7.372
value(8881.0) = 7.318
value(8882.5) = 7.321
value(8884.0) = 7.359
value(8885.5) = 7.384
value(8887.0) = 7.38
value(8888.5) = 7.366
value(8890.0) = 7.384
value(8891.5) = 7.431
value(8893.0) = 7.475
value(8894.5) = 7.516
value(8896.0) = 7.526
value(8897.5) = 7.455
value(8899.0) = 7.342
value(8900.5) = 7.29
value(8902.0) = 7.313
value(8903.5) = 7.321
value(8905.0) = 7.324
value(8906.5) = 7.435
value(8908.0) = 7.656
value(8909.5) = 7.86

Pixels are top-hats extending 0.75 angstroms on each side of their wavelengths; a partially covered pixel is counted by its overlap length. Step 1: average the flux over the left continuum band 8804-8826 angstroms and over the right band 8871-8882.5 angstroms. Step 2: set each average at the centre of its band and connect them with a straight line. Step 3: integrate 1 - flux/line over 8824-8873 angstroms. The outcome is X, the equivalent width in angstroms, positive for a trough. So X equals -1.9 angstroms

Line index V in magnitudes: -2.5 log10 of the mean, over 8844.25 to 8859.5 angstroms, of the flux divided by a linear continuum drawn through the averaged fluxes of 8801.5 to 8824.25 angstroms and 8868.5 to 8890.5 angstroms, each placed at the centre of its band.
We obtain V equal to -0.05 mag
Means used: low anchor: 7.38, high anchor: 7.47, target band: 7.77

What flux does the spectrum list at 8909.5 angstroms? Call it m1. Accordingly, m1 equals 7.86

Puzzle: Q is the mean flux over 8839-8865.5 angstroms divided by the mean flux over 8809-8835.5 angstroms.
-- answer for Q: 1.0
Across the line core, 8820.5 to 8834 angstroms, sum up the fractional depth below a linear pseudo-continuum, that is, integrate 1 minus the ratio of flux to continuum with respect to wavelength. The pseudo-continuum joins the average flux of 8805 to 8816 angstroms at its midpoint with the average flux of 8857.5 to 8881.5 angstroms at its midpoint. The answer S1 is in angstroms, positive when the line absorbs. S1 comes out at -1.0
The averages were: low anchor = 7.04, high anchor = 7.54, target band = 7.74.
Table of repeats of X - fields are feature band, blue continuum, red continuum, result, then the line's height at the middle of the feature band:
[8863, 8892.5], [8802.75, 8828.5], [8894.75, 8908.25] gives -0.3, 7.41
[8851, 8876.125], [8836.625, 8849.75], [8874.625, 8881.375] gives -0.5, 7.51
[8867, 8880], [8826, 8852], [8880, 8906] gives -0.2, 7.5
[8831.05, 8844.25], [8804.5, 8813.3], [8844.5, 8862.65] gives -0.4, 7.44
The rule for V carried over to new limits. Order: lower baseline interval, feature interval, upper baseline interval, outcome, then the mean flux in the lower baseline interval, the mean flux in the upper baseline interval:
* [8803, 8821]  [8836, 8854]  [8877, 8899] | -0.057 mag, 7.29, 7.41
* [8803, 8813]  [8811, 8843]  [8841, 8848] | -0.052 mag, 7.04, 7.52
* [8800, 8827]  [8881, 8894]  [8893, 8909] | 0.006 mag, 7.44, 7.43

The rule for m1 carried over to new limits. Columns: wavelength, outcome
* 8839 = 7.851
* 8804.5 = 7.463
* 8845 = 7.5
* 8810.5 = 6.649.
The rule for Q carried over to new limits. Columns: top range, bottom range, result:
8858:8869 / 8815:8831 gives 0.98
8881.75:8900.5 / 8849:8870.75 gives 0.96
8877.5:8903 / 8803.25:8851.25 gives 0.98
